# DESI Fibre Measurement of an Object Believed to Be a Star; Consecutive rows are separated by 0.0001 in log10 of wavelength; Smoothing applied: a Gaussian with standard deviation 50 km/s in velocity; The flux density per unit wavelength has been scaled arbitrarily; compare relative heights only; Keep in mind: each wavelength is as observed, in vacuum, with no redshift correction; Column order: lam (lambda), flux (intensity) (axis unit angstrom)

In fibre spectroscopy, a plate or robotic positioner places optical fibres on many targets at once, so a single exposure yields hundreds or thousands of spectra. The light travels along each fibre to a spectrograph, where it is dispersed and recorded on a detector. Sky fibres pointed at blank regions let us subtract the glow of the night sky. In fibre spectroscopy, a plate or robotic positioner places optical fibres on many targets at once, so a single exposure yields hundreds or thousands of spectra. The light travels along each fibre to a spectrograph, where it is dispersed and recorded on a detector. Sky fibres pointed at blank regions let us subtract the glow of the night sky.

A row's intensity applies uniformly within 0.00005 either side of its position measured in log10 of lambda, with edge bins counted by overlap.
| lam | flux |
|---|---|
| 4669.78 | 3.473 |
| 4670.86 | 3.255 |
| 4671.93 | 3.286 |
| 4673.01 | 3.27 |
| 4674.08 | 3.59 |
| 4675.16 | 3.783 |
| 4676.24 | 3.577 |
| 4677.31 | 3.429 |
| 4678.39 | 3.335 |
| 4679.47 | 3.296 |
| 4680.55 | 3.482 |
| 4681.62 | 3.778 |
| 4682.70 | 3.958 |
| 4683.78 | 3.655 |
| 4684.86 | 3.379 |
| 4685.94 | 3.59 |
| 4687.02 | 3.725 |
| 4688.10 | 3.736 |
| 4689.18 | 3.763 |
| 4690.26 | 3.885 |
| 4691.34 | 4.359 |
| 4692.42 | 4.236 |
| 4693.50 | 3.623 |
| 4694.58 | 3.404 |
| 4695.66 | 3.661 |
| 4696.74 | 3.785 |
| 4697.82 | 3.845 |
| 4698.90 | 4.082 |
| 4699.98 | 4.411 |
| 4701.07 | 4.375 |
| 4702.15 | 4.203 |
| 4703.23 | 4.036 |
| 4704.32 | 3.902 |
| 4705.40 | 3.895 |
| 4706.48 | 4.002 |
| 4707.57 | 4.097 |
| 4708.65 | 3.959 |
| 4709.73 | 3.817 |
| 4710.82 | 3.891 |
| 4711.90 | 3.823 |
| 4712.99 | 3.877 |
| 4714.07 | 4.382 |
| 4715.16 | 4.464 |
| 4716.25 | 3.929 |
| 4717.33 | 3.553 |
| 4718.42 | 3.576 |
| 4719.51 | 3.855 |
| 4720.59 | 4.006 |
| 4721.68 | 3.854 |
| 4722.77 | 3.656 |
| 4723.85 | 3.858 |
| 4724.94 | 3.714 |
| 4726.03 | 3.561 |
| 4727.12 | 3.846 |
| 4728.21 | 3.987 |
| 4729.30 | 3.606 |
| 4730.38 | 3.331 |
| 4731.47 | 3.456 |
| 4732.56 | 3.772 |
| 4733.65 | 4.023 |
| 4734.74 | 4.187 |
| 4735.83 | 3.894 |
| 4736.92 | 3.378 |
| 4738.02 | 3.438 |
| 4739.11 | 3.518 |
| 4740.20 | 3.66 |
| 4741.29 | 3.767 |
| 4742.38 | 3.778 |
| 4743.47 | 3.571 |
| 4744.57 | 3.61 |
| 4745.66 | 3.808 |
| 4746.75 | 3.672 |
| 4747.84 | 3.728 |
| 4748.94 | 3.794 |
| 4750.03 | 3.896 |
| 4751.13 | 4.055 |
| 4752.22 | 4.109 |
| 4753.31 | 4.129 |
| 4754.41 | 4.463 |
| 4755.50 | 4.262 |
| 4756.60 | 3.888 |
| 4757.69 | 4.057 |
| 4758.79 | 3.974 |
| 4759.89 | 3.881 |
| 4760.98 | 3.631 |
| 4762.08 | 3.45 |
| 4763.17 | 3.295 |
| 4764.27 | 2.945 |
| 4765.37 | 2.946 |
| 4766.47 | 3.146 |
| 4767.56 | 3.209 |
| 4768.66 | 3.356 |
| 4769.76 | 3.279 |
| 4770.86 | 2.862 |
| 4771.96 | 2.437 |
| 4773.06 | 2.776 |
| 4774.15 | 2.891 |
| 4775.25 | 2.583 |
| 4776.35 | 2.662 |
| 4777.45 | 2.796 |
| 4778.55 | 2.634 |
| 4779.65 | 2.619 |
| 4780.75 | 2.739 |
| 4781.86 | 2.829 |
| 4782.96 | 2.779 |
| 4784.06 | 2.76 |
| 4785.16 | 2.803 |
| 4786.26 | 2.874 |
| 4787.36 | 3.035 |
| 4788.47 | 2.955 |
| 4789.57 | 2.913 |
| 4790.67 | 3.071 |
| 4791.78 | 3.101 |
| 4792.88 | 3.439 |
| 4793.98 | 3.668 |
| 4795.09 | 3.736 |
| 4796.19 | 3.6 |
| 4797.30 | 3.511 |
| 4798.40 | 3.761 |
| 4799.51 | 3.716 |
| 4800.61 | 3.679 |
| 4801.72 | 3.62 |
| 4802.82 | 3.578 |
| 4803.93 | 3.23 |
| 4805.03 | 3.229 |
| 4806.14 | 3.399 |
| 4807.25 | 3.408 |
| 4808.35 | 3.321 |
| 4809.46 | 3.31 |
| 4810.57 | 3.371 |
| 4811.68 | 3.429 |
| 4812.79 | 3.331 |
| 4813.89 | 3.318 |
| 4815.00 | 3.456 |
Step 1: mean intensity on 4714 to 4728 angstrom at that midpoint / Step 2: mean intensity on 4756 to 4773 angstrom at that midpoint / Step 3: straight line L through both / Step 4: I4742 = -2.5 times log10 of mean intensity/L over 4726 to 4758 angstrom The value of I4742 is -0.063 mag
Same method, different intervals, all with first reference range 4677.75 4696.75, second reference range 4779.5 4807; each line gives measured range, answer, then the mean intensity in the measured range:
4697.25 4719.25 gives -0.113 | 4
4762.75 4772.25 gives 0.097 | 3.06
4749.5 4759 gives -0.200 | 4.1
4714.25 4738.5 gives -0.074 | 3.78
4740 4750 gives -0.084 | 3.72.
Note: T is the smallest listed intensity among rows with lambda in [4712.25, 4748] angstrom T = 3.331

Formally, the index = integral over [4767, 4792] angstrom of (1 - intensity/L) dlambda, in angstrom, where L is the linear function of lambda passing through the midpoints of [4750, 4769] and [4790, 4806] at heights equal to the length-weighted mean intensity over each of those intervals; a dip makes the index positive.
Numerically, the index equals 5.1 angstrom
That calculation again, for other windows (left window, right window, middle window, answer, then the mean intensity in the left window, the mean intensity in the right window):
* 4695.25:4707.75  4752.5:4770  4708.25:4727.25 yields 0.25 angstrom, 4.03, 3.63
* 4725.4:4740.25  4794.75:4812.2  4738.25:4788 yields 3.53 angstrom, 3.69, 3.49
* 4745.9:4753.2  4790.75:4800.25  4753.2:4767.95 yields 0.61 angstrom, 3.89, 3.54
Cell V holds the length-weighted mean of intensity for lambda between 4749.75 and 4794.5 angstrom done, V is 3.24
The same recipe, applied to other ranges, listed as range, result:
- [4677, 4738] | 3.82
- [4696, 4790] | 3.58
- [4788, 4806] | 3.43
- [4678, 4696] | 3.7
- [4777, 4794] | 2.92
